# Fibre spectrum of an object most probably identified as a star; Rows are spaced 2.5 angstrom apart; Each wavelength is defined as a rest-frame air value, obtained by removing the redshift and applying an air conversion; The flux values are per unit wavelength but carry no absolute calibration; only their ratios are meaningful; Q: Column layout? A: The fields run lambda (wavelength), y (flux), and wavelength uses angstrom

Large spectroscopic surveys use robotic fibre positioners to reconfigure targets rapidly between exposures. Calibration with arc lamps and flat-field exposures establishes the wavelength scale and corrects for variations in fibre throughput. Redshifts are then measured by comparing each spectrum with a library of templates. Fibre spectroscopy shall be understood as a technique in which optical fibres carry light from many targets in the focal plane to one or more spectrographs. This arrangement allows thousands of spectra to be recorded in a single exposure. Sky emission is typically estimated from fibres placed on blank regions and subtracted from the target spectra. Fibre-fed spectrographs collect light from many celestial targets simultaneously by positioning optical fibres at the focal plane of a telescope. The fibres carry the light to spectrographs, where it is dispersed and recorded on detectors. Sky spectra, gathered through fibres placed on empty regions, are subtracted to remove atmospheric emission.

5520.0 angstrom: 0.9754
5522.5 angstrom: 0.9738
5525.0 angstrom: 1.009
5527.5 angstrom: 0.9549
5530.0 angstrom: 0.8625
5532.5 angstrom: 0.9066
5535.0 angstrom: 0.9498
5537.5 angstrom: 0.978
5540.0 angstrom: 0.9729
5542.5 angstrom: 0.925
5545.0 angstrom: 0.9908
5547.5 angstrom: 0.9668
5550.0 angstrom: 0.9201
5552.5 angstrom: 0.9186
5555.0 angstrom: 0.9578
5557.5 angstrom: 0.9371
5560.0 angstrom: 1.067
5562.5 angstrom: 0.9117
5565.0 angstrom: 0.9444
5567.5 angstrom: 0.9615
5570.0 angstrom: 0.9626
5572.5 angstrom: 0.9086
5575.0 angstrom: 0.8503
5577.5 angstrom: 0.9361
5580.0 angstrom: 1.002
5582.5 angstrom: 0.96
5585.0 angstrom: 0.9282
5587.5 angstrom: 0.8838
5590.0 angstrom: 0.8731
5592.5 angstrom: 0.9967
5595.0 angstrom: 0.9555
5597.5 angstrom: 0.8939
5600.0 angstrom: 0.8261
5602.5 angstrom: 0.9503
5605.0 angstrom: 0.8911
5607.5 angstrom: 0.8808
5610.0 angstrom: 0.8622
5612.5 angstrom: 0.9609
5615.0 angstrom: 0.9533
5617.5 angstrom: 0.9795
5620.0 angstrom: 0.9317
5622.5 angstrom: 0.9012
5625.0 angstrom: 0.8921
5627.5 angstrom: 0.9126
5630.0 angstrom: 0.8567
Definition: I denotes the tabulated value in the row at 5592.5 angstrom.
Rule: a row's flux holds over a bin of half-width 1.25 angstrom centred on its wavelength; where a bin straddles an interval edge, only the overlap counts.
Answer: 0.9967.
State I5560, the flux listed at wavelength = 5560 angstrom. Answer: 1.067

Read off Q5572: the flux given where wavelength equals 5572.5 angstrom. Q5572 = 0.9086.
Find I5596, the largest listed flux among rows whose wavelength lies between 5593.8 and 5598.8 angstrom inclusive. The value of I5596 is 0.9555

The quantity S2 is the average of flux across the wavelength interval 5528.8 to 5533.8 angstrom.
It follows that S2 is 0.885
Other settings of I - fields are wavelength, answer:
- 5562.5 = 0.9117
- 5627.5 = 0.9126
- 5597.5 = 0.8939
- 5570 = 0.9626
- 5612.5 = 0.9609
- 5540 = 0.9729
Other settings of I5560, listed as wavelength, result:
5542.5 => 0.925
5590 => 0.8731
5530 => 0.8625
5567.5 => 0.9615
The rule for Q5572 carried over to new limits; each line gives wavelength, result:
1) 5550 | 0.9201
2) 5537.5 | 0.978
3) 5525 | 1.009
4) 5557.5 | 0.9371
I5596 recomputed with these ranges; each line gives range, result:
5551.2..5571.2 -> 1.067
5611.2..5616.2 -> 0.9609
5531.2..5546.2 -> 0.9908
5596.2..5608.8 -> 0.9503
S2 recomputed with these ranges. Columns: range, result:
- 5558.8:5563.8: 0.988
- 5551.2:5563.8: 0.958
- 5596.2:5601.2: 0.861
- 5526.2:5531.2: 0.91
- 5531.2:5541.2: 0.951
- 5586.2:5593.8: 0.918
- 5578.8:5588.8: 0.943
